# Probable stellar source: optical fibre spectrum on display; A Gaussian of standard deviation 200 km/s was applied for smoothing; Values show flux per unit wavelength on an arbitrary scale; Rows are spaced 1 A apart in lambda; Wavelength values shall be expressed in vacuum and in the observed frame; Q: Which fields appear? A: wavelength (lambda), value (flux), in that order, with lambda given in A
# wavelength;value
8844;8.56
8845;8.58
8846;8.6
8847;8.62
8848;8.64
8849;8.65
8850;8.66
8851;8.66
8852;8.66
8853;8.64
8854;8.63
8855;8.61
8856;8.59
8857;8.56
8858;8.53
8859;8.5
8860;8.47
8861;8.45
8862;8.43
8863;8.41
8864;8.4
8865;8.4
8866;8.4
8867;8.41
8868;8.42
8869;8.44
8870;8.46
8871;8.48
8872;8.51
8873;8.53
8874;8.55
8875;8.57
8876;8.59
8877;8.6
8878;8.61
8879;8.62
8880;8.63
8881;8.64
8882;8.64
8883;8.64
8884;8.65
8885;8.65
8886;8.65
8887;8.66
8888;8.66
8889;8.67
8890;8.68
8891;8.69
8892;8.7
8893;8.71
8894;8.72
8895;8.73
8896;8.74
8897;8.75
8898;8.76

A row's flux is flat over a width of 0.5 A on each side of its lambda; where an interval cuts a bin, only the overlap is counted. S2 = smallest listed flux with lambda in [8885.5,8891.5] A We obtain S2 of 8.65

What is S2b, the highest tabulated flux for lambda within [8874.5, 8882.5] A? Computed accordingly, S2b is 8.64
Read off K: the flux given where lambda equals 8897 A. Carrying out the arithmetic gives 8.75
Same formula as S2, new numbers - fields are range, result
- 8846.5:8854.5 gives 8.62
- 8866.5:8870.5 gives 8.41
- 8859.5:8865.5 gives 8.4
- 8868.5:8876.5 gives 8.44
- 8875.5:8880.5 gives 8.59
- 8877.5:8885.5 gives 8.61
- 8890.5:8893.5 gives 8.69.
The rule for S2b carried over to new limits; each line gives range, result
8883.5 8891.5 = 8.69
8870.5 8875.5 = 8.57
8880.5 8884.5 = 8.65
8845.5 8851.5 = 8.66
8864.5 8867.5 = 8.41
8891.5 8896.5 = 8.74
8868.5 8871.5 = 8.48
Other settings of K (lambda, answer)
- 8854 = 8.63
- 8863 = 8.41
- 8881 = 8.64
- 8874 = 8.55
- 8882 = 8.64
